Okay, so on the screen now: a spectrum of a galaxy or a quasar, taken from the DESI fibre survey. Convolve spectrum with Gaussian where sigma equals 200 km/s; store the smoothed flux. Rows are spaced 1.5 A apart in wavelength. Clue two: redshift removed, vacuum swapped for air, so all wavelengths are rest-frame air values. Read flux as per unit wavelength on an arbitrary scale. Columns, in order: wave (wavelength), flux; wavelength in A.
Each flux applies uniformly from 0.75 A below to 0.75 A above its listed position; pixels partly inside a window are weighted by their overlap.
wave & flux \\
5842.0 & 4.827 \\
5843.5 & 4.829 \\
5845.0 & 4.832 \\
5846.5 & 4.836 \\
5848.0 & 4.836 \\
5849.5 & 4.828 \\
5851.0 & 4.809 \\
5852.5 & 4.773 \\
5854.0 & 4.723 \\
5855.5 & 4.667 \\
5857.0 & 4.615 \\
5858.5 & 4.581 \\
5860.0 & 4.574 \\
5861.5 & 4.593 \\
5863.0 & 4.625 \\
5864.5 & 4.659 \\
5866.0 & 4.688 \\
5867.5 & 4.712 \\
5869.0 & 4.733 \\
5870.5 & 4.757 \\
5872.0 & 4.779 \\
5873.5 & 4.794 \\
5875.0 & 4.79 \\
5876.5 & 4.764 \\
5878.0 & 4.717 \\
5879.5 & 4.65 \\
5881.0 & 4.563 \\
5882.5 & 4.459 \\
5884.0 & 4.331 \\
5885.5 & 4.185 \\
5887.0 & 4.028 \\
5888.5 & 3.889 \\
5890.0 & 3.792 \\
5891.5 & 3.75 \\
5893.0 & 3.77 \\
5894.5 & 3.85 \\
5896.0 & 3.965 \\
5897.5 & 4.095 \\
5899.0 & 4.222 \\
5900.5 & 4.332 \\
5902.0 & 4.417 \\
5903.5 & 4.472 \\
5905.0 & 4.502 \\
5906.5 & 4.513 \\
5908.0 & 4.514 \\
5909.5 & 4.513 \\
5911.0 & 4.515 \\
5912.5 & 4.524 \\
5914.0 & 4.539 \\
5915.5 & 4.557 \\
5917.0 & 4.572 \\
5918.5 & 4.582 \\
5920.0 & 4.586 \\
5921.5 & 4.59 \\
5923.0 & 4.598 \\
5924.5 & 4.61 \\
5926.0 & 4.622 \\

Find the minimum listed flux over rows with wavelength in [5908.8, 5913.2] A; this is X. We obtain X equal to 4.513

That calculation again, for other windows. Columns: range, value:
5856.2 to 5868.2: 4.574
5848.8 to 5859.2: 4.581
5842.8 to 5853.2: 4.773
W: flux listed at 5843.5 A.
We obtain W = 4.829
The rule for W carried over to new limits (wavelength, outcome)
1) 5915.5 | 4.557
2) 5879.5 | 4.65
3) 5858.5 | 4.581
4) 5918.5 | 4.582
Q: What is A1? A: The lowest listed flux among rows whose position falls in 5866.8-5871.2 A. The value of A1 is 4.712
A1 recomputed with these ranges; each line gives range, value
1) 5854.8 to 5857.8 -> 4.615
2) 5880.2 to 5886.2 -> 4.185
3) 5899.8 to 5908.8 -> 4.332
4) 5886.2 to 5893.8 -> 3.75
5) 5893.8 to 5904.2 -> 3.85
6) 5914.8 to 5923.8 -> 4.557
